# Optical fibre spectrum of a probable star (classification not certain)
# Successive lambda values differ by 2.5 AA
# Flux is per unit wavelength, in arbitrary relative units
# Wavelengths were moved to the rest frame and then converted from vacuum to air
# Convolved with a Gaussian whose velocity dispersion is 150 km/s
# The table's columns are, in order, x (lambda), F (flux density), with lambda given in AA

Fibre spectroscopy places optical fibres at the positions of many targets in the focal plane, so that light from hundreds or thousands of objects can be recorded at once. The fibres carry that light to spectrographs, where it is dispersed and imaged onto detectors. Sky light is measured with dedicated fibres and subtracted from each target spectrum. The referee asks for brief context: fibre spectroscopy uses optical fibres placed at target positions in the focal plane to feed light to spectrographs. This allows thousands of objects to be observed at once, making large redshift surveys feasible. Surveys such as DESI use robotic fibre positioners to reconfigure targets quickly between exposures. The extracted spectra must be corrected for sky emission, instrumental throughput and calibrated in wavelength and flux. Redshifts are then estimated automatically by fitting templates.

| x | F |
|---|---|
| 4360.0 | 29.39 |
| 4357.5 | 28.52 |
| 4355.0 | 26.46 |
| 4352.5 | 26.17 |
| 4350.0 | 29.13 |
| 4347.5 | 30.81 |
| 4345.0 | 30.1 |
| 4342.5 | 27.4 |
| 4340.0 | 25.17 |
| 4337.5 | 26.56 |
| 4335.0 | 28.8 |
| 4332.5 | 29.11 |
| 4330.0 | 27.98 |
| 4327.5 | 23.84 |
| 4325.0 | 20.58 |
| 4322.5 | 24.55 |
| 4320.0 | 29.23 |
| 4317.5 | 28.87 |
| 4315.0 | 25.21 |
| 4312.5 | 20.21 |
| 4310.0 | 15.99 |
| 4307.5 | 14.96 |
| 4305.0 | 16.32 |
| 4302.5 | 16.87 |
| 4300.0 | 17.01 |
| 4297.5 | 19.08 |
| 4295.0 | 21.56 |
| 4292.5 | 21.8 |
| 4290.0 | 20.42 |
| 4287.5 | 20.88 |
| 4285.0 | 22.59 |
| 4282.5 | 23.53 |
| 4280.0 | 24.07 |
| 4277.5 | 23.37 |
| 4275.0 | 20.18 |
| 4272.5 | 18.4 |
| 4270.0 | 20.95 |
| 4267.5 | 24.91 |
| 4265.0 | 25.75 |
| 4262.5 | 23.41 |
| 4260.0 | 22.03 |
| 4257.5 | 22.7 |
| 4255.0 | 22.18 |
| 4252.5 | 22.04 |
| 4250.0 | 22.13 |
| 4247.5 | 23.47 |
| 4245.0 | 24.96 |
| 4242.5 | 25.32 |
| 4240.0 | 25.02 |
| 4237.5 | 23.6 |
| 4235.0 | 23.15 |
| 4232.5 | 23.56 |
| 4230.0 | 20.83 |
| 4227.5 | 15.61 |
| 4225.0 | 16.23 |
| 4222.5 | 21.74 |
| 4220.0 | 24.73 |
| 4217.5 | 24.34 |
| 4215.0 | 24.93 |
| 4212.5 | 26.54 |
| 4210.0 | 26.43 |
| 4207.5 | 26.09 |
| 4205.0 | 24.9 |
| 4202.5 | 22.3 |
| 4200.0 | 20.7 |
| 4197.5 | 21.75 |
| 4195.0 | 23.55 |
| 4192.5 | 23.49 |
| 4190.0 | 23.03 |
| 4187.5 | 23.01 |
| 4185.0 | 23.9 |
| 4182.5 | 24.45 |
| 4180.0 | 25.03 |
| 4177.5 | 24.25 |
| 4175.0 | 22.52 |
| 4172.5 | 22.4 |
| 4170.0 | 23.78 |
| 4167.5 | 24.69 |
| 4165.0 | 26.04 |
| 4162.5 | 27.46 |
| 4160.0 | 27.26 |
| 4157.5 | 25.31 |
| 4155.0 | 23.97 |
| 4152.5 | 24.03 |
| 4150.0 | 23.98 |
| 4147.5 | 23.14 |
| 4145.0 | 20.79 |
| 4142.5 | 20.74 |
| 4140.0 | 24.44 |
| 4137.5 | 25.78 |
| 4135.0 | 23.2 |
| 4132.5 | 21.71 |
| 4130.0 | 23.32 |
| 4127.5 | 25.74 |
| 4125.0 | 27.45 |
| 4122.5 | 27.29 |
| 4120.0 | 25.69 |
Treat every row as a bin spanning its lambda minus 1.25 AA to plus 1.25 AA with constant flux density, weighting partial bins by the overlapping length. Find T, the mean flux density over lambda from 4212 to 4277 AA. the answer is 22.6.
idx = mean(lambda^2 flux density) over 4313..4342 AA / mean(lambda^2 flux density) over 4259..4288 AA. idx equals 1.19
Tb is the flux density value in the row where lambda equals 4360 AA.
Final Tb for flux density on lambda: 29.39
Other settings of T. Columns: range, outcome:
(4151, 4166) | 25.6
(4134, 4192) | 24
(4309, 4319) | 22.9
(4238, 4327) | 22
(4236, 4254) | 23.8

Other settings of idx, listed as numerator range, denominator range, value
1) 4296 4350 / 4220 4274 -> 1.11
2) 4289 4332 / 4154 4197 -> 0.95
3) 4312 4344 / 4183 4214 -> 1.17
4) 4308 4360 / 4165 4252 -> 1.19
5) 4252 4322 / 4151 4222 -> 0.93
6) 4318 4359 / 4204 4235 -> 1.25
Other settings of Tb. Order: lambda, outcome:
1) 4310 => 15.99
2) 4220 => 24.73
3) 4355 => 26.46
